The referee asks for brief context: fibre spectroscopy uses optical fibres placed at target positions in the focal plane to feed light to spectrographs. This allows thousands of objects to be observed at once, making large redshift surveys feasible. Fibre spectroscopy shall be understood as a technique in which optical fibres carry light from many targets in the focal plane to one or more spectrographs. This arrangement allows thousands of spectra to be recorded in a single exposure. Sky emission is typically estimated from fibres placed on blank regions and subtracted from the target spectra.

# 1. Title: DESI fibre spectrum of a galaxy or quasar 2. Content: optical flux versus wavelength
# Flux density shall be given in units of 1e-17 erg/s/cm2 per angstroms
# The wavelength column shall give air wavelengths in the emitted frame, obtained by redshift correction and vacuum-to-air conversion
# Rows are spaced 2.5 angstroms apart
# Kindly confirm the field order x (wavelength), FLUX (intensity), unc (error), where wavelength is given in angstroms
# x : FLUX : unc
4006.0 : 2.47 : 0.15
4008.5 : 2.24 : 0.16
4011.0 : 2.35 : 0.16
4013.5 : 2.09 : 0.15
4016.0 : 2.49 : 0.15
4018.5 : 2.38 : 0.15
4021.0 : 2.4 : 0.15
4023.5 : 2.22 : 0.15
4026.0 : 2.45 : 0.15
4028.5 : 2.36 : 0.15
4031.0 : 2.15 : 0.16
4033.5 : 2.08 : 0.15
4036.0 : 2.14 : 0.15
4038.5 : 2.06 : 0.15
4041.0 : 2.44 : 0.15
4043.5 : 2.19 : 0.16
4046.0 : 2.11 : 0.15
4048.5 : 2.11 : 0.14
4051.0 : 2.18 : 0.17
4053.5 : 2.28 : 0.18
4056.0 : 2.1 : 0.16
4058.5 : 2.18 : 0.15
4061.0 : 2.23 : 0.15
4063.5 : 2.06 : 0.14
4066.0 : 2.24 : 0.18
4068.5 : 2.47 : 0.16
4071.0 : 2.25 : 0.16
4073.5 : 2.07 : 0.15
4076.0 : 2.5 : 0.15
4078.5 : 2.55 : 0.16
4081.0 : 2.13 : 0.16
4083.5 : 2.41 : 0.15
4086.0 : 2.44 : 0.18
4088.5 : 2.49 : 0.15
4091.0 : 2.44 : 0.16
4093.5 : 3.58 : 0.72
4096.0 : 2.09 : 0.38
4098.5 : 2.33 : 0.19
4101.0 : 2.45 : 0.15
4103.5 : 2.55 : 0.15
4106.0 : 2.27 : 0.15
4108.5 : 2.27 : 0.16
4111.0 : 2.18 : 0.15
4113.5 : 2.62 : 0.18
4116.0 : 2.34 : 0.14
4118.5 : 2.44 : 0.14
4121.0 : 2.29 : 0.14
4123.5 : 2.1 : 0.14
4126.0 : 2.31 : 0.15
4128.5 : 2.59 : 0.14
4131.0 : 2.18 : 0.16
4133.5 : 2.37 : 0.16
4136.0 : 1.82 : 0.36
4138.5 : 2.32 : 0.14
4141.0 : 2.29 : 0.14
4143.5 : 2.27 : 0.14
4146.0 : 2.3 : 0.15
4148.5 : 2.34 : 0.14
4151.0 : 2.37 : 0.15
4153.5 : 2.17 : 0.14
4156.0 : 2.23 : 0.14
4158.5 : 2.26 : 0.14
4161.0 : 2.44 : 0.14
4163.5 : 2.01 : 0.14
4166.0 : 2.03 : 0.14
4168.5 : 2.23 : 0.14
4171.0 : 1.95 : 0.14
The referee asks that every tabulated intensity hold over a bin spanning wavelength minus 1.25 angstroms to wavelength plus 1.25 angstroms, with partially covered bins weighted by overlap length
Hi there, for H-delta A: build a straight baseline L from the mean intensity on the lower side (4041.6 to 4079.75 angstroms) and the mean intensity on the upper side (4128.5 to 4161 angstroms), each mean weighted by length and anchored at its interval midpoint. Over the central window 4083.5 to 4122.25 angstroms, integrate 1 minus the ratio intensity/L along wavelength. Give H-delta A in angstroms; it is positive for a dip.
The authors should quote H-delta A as -3.4 angstroms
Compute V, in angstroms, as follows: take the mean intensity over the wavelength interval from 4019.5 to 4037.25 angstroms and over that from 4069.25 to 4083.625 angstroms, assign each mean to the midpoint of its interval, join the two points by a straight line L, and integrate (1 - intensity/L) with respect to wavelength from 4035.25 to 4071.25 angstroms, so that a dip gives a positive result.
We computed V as 1.4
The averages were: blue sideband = 2.26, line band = 2.2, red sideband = 2.32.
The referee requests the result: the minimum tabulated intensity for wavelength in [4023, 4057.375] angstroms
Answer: 2.06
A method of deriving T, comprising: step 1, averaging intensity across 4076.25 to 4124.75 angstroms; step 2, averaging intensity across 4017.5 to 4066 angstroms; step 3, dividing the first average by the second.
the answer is 1.09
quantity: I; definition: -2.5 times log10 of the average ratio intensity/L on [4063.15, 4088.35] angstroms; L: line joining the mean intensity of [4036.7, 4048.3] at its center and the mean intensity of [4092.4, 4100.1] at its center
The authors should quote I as 0.06 mag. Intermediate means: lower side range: 2.19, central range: 2.33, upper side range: 2.64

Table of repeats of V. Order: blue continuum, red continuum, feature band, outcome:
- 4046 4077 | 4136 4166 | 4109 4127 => -0.73 angstroms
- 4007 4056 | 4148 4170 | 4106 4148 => -1.20 angstroms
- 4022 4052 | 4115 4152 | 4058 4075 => 0.10 angstroms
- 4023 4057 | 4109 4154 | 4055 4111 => -2.90 angstroms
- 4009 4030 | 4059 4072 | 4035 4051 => 0.80 angstroms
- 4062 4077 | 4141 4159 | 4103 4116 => -0.54 angstroms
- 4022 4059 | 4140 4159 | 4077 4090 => -1.00 angstroms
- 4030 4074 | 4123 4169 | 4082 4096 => -2.53 angstroms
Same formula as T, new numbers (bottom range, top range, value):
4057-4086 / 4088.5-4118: 1.08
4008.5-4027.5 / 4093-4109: 1.06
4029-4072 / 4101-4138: 1.05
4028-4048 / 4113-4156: 1.05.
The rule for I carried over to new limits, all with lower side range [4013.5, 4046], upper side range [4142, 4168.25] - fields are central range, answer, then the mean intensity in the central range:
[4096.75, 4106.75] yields -0.06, 2.39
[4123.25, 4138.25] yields 0.00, 2.24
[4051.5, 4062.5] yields 0.03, 2.19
